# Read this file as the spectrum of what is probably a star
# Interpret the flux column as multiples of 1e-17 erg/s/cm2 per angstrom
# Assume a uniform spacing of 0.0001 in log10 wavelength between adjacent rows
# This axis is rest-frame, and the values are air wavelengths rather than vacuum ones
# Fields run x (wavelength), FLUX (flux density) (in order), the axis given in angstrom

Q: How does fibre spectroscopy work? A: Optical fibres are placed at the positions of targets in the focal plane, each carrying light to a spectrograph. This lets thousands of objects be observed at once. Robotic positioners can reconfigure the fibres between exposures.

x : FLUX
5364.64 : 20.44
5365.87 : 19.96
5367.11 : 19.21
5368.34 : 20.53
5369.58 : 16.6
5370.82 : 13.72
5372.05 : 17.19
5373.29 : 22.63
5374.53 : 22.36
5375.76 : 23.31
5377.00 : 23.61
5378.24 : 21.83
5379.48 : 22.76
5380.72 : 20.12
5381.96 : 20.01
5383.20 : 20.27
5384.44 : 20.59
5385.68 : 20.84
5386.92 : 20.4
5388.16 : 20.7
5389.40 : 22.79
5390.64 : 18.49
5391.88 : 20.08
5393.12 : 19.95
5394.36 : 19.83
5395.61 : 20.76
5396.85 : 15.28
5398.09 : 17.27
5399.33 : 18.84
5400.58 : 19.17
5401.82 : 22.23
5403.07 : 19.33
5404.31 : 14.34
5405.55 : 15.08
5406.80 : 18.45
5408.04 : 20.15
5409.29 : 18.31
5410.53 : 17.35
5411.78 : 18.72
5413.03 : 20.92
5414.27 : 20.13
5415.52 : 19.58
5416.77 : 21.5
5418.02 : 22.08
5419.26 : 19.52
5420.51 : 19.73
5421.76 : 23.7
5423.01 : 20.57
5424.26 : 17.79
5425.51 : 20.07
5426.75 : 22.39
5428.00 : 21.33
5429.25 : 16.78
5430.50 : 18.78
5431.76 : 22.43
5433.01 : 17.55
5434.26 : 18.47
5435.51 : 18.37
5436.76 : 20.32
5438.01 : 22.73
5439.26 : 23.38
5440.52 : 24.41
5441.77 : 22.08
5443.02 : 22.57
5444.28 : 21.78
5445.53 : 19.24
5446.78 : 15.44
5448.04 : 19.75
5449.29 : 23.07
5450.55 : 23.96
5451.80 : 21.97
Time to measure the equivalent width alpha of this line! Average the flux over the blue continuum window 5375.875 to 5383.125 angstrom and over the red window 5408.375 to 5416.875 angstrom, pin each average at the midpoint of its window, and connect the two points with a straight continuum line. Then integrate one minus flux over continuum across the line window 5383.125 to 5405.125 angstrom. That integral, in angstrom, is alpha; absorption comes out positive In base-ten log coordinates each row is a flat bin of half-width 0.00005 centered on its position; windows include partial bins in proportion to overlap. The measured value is 1.30 angstrom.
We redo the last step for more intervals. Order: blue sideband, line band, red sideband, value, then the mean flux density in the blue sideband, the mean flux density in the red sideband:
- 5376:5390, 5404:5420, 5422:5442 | 1.4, 21.3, 20.5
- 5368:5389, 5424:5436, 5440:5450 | 0.8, 20.5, 21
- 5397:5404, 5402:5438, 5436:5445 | 1.9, 18.9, 22.4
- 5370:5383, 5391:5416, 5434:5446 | 2.6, 20.7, 21.5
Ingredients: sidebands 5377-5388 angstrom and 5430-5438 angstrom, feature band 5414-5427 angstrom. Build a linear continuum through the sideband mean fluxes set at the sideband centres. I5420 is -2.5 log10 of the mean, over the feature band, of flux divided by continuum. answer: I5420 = -0.035 mag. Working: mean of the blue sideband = 21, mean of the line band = 20.6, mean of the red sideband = 19.6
